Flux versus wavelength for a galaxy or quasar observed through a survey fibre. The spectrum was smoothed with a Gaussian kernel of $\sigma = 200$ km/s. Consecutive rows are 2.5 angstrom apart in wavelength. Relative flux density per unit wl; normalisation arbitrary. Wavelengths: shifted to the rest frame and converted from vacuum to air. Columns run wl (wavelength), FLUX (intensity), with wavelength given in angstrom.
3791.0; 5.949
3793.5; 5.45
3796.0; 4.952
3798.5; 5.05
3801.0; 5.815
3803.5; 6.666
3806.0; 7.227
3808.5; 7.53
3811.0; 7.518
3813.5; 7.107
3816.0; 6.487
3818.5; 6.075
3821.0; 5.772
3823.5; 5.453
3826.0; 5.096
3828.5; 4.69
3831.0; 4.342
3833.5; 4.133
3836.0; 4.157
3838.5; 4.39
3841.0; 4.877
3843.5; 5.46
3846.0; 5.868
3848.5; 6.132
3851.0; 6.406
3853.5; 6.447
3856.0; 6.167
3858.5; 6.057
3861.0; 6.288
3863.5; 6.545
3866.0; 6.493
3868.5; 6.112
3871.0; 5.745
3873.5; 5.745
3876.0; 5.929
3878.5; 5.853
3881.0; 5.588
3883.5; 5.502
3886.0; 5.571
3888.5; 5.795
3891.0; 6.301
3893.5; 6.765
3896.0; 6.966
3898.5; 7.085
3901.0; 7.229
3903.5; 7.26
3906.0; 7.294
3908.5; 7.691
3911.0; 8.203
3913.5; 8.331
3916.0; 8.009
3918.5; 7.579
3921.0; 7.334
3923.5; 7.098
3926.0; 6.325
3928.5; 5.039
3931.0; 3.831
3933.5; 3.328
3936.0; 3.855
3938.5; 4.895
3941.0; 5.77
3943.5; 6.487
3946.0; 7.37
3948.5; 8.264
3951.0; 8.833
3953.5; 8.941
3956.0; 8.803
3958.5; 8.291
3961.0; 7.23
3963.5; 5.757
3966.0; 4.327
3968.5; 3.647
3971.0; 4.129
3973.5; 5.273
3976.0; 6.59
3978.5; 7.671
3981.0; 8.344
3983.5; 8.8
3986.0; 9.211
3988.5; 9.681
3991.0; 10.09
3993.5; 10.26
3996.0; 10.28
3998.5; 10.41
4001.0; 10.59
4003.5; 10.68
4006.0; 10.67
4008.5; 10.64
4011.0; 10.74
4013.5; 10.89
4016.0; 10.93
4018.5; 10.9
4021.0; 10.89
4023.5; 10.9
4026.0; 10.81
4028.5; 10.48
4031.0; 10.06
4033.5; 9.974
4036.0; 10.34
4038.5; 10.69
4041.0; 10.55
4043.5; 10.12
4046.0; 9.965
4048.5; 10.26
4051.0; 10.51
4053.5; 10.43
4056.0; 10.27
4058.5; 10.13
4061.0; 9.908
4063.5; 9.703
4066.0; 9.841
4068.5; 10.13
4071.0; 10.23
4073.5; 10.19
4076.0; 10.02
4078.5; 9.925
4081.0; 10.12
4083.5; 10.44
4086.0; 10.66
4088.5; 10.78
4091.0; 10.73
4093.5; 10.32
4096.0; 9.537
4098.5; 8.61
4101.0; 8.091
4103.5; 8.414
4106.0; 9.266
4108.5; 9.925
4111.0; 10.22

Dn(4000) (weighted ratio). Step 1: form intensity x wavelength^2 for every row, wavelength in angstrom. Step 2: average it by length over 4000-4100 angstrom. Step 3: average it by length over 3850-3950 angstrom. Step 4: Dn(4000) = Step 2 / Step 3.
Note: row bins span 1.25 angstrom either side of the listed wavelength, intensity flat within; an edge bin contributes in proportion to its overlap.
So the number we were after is 1.7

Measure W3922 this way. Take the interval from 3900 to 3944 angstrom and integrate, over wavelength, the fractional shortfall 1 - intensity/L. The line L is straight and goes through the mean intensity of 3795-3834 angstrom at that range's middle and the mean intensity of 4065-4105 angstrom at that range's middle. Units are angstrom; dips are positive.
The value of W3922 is 6.11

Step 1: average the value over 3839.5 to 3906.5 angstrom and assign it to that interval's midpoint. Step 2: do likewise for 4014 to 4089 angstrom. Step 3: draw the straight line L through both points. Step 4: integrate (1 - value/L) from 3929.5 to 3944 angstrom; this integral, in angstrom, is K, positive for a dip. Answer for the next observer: 5.8 angstrom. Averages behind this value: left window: 6.18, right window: 10.3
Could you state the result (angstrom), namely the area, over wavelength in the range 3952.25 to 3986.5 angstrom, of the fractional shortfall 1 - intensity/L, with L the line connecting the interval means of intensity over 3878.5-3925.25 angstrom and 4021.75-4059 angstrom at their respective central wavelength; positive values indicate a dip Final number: 6.9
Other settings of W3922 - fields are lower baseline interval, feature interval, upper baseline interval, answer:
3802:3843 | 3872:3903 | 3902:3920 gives 4.3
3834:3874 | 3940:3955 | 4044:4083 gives 0.1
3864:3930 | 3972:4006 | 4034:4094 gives -1.7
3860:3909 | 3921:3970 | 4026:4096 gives 9.4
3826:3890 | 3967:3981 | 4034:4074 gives 4.4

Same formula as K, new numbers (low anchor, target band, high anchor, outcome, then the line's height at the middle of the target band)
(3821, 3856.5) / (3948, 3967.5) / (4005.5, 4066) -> 2.0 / 8.38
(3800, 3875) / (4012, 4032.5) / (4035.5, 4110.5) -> -3.6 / 9.12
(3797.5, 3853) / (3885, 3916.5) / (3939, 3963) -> -1.0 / 6.88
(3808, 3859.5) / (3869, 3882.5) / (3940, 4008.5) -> 1.3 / 6.4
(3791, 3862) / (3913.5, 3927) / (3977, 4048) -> 1.0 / 8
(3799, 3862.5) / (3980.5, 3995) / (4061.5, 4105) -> -1.9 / 8.34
